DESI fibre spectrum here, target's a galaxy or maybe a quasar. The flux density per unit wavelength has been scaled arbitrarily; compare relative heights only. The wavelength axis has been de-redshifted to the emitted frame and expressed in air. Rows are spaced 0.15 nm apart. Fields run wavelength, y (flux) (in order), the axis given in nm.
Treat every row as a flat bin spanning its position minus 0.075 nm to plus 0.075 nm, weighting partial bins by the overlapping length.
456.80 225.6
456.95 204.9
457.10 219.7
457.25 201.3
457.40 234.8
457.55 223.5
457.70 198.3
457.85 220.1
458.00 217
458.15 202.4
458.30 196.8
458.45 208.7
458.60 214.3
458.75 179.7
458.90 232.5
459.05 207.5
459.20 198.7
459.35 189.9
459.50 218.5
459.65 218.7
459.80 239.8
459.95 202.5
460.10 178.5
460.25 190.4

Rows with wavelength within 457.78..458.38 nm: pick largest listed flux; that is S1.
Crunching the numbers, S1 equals 220.1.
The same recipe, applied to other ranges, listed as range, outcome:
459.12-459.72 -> 218.7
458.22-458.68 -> 214.3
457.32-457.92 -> 234.8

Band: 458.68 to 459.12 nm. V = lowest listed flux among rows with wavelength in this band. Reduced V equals 179.7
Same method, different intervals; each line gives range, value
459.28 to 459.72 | 189.9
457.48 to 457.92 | 198.3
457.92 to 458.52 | 196.8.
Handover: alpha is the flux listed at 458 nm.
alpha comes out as 217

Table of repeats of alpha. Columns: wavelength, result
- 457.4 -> 234.8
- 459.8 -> 239.8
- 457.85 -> 220.1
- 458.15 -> 202.4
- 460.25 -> 190.4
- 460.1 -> 178.5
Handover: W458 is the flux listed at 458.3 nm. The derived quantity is 196.8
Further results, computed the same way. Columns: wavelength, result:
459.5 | 218.5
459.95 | 202.5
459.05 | 207.5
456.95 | 204.9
